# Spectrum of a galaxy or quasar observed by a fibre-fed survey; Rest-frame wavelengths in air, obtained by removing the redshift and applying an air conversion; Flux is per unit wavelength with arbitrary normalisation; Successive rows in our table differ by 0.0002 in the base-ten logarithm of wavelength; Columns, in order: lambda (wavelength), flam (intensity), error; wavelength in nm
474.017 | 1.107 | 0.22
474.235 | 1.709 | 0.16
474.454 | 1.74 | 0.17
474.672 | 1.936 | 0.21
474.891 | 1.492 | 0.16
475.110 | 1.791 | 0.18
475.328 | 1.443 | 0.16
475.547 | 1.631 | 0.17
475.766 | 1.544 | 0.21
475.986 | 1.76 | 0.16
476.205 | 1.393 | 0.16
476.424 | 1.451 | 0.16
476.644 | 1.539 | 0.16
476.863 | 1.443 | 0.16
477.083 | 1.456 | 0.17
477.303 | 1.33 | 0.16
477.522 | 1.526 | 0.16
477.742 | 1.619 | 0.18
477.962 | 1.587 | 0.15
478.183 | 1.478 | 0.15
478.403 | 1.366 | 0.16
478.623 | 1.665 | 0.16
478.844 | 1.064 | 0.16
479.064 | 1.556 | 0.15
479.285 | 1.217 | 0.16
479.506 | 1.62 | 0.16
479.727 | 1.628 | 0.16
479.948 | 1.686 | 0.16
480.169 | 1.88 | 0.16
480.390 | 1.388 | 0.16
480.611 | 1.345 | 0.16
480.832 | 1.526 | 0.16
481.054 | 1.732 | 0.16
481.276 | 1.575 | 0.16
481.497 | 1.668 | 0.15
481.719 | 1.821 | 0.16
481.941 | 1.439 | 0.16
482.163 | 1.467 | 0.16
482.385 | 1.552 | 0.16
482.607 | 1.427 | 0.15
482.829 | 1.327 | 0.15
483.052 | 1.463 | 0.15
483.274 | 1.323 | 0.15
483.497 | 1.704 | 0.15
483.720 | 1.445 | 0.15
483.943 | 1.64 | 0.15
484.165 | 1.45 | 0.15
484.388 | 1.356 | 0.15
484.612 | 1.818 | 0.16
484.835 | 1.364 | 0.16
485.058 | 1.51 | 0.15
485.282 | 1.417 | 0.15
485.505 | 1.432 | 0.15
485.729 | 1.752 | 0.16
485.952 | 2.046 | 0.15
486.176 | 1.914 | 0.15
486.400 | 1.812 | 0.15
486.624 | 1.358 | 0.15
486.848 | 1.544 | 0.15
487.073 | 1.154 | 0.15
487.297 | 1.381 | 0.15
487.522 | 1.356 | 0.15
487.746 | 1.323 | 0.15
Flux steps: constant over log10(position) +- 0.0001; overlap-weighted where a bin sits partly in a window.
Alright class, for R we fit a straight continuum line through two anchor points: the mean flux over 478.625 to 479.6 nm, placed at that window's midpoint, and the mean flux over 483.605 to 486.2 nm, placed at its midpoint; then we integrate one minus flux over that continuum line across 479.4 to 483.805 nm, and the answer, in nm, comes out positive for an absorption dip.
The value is -0.24 nm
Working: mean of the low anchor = 1.39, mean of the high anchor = 1.59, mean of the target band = 1.55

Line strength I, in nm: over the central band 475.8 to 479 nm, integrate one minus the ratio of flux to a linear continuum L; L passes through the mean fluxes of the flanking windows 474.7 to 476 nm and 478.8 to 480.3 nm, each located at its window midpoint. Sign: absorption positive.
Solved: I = 0.20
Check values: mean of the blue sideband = 1.62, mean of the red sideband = 1.54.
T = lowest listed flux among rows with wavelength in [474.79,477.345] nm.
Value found 1.33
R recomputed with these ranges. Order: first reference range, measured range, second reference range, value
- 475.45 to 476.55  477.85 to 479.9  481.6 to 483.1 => 0.078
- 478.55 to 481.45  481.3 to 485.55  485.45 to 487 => 0.283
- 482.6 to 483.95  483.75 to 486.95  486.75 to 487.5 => -0.440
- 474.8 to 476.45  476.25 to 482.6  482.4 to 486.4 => 0.186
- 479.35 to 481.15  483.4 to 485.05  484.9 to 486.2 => 0.101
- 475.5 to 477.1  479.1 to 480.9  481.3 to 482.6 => 0.025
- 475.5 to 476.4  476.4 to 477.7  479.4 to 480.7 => 0.089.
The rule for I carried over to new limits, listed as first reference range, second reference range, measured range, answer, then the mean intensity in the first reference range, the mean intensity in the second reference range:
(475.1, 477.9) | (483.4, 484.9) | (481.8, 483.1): 0.07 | 1.52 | 1.54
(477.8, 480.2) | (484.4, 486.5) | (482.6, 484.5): 0.18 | 1.51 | 1.66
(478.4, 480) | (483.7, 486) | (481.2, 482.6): -0.06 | 1.47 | 1.56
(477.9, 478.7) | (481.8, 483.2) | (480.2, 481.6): -0.08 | 1.51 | 1.45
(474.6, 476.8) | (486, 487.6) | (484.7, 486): -0.03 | 1.59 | 1.53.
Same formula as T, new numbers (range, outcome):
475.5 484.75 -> 1.064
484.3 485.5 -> 1.356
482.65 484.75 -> 1.323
